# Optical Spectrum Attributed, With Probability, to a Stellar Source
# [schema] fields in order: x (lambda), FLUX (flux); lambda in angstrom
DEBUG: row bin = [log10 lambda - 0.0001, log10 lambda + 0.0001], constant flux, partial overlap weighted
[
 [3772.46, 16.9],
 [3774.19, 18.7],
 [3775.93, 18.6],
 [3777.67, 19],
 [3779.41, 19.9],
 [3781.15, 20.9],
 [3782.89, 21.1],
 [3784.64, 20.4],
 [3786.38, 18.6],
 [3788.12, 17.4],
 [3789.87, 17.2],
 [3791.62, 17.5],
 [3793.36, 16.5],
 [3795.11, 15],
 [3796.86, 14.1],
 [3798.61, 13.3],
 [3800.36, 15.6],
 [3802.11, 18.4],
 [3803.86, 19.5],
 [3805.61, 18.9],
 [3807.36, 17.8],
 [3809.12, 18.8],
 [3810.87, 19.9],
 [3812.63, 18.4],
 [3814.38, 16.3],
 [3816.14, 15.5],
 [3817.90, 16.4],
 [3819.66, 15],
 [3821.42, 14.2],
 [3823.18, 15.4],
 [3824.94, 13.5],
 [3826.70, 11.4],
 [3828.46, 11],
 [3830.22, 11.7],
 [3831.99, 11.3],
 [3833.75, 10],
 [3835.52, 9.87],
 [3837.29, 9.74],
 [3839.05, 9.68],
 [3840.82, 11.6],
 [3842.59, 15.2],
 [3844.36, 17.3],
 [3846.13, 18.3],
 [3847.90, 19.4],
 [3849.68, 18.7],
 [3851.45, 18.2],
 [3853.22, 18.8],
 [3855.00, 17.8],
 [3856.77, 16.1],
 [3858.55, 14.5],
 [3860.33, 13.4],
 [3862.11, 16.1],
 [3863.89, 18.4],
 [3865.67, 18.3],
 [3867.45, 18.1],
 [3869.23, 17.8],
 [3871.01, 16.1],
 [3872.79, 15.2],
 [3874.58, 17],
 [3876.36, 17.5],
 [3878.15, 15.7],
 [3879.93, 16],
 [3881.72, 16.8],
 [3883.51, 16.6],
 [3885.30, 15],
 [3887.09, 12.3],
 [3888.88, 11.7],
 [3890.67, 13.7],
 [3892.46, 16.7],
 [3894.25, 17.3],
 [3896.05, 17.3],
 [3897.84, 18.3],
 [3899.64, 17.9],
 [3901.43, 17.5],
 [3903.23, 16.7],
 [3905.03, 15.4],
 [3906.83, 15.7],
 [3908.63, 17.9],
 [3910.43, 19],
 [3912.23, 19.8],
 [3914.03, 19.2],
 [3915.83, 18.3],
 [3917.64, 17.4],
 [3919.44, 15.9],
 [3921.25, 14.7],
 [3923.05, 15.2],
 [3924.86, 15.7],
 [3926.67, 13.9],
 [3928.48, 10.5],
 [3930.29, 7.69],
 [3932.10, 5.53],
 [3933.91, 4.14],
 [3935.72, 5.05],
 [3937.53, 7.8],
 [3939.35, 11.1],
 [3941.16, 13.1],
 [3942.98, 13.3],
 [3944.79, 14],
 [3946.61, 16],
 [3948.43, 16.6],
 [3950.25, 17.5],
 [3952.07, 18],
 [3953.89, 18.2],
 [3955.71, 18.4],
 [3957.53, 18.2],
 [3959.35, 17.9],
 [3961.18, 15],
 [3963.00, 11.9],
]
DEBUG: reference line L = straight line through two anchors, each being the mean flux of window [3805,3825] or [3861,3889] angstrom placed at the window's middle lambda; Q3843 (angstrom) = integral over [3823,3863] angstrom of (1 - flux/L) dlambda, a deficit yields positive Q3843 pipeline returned 5.4 angstrom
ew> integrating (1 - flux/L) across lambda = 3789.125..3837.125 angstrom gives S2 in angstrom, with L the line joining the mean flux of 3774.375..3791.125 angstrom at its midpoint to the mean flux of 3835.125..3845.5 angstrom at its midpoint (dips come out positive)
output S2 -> 1.6 angstrom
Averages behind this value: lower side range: 19.2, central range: 15.2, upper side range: 12.5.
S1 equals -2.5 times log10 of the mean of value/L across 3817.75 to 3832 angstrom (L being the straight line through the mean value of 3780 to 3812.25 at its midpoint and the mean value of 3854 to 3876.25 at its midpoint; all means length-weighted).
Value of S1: 0.29 mag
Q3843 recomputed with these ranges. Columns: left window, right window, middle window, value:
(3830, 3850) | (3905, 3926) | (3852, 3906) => -3.8 angstrom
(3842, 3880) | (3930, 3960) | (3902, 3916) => -2.7 angstrom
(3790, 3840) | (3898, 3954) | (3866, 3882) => -2.3 angstrom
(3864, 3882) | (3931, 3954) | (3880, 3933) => -3.3 angstrom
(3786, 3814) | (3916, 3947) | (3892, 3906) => -4.1 angstrom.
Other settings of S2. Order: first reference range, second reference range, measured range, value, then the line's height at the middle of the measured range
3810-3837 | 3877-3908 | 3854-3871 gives -1.9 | 15.1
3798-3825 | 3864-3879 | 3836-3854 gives 1.5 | 16.9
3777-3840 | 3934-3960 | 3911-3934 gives 0.8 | 14.6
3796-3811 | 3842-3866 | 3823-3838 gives 5.1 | 17.2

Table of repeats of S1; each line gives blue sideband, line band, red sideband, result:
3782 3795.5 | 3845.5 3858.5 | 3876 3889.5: -0.12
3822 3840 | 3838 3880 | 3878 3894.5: -0.23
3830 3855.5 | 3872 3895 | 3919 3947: -0.18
